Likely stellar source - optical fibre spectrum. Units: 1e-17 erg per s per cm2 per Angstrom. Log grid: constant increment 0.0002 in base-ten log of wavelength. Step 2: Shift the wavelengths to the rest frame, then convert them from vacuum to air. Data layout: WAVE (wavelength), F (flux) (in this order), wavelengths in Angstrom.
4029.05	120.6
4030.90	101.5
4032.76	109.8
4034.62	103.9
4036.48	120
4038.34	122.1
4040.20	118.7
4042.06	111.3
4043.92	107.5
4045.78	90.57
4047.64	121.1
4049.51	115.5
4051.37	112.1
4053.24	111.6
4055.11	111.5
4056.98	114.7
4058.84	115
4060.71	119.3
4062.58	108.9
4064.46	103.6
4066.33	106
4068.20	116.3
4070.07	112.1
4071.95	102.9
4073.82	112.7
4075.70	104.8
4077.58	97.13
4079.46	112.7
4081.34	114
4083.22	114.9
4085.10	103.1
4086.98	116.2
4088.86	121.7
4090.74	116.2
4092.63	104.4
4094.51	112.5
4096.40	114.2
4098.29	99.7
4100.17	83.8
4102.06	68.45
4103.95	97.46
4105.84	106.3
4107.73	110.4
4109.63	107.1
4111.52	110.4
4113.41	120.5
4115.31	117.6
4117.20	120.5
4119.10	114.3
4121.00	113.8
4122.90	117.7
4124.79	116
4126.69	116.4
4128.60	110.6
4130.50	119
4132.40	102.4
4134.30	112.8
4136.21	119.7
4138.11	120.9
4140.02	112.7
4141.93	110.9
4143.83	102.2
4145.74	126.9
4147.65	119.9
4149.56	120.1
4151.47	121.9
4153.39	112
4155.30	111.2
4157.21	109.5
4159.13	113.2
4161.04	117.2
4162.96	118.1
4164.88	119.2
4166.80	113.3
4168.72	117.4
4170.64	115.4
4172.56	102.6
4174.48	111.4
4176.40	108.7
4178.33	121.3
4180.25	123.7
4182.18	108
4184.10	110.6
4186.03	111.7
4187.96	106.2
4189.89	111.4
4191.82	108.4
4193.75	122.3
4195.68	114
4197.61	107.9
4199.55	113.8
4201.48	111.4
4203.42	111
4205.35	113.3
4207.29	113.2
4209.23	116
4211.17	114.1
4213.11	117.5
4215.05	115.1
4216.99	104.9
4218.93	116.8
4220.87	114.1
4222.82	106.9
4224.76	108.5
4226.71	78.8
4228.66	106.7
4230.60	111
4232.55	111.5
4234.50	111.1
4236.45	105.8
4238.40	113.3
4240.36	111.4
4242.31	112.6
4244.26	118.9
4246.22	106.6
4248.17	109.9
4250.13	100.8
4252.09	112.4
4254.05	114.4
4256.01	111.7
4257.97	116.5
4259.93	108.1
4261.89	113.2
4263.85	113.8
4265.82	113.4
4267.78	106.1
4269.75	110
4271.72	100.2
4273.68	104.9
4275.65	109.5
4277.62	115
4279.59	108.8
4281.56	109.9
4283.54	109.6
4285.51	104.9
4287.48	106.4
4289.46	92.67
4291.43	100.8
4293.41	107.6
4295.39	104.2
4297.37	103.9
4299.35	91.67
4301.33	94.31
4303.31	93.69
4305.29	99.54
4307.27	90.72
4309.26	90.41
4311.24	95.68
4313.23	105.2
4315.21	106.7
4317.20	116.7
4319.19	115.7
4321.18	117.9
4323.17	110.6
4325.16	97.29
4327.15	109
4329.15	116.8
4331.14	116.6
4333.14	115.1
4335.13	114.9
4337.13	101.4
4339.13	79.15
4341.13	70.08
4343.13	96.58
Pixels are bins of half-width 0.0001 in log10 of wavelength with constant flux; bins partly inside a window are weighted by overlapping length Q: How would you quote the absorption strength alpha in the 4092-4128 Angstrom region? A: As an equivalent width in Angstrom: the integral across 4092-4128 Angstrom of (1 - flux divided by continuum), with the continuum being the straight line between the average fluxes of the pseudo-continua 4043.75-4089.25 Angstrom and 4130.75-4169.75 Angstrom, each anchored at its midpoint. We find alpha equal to 1.6 Angstrom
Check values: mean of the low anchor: 111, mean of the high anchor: 115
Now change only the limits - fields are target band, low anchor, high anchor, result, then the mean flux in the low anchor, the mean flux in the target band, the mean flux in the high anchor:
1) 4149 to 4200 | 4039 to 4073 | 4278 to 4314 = -3.7 Angstrom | 111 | 114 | 101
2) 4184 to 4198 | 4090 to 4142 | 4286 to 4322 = -0.7 Angstrom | 110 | 112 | 102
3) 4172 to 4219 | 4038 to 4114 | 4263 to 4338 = -2.4 Angstrom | 109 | 113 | 106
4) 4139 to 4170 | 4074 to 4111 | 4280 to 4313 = -3.4 Angstrom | 106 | 115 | 100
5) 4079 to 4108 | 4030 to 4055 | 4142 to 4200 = 1.7 Angstrom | 111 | 106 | 114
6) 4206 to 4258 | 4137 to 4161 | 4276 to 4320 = -0.9 Angstrom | 115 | 110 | 103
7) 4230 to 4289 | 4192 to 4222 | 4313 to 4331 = 1.3 Angstrom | 114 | 110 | 111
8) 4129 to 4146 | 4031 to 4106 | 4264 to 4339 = -0.9 Angstrom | 109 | 114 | 105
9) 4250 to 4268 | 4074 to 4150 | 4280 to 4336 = -0.9 Angstrom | 111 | 112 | 105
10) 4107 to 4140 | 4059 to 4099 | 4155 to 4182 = -0.7 Angstrom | 110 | 115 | 114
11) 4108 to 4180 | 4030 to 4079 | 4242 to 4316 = -4.2 Angstrom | 110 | 115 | 106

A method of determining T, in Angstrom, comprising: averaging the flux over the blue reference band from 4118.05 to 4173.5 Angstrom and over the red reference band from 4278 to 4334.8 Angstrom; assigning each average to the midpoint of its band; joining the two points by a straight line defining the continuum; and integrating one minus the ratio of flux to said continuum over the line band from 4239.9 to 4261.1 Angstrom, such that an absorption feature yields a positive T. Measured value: -0.6 Angstrom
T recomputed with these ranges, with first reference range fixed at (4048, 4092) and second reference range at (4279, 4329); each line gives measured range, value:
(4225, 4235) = 0.2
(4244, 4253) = -0.3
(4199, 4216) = -1.1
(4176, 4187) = -0.7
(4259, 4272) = -0.6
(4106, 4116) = -0.2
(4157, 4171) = -1.0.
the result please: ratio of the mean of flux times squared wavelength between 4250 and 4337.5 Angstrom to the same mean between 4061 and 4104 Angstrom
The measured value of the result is 1.1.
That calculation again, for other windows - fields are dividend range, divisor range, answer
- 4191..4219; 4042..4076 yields 1.10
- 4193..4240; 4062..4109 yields 1.11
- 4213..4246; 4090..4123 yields 1.08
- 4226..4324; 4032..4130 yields 1.06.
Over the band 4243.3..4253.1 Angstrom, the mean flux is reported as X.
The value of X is 110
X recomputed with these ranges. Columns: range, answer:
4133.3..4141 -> 116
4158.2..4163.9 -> 116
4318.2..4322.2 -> 117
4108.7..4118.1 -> 115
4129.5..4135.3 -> 111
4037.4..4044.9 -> 115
